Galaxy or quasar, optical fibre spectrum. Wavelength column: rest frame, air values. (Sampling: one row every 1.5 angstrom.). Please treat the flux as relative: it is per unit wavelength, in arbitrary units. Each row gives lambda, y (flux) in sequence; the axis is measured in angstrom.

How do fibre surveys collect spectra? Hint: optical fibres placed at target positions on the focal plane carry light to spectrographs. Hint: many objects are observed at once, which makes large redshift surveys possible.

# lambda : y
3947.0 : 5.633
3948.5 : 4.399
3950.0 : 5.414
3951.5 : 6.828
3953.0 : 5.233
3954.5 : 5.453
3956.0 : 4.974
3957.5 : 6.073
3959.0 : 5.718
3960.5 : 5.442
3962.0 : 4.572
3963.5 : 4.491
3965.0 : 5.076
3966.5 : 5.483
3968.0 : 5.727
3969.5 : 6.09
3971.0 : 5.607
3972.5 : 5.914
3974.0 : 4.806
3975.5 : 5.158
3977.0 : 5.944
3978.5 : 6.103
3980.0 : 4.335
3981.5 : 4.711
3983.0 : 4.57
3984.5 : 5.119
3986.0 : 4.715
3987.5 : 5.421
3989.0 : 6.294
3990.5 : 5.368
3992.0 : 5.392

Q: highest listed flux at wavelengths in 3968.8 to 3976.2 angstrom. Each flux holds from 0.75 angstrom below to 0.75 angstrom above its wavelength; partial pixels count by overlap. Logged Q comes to 6.09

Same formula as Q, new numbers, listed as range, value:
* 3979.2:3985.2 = 5.119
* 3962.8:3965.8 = 5.076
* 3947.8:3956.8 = 6.828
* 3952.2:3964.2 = 6.073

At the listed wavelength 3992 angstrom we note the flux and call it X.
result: 5.392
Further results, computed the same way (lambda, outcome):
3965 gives 5.076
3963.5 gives 4.491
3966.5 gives 5.483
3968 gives 5.727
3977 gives 5.944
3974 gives 4.806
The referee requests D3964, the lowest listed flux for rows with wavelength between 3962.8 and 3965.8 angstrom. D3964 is 4.491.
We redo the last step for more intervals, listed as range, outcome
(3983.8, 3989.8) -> 4.715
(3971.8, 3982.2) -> 4.335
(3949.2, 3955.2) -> 5.233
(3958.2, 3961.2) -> 5.442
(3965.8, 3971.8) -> 5.483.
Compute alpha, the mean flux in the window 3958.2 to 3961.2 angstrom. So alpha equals 5.59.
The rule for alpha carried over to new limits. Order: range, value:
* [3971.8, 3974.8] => 5.35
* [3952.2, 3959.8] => 5.5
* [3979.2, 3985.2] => 4.69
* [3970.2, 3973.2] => 5.76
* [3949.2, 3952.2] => 6.08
